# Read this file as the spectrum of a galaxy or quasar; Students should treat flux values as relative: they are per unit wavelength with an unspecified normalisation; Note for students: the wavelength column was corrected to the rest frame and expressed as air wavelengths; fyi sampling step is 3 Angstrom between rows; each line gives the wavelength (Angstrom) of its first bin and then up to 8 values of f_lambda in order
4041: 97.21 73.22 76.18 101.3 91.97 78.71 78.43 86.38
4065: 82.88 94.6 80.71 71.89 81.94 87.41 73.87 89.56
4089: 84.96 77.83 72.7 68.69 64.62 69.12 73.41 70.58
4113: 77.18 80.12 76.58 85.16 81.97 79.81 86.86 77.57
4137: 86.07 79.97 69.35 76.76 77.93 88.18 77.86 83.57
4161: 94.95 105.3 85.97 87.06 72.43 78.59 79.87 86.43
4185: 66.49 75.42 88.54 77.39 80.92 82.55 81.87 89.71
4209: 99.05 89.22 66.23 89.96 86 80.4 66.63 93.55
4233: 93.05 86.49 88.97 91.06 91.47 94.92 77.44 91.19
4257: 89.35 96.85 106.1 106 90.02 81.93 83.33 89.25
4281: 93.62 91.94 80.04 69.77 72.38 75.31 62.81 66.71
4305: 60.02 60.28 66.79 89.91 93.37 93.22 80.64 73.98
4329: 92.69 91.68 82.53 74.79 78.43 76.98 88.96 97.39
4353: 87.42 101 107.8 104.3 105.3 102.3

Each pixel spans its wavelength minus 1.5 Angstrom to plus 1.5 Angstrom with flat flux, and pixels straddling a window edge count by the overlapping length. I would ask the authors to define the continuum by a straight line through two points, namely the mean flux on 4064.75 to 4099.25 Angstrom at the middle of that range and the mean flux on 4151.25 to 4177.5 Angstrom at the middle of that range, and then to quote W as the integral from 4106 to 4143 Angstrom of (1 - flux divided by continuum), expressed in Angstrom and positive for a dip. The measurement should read 1.8 Angstrom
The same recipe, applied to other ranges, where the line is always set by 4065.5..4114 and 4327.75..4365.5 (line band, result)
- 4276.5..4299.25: 2.0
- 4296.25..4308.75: 3.5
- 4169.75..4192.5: 1.0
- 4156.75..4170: -1.7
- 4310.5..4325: 0.6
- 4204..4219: -0.5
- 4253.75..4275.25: -1.7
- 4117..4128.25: -0.2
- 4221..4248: -0.5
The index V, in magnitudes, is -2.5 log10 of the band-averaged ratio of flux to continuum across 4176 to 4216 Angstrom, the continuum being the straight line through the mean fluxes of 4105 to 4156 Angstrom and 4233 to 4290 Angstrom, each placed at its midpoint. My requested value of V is 0.04 mag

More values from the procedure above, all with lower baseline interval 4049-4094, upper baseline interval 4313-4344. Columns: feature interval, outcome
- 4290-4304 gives 0.22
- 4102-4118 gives 0.14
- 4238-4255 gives -0.06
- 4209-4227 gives 0.02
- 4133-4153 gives 0.06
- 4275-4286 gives -0.07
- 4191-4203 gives 0.04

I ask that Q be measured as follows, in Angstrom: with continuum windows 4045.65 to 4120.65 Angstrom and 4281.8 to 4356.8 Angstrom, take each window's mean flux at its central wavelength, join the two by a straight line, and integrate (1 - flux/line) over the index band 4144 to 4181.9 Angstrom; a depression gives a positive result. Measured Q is -1.9 Angstrom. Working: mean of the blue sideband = 79.7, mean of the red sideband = 80.3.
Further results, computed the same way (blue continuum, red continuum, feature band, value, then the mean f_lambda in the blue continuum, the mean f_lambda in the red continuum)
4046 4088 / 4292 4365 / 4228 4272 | -4.55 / 84.1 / 83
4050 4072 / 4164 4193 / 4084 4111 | 3.17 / 86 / 81.3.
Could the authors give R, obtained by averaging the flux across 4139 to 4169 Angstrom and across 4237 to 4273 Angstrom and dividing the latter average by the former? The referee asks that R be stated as 1.10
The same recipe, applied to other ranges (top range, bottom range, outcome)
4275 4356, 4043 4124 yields 1.01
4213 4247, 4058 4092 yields 1.03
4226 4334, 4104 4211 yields 1.03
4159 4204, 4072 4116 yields 1.09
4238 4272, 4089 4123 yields 1.24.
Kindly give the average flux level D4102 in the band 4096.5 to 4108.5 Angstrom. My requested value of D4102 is 69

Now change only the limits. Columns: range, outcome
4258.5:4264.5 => 101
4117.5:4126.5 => 81.2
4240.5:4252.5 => 88.7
